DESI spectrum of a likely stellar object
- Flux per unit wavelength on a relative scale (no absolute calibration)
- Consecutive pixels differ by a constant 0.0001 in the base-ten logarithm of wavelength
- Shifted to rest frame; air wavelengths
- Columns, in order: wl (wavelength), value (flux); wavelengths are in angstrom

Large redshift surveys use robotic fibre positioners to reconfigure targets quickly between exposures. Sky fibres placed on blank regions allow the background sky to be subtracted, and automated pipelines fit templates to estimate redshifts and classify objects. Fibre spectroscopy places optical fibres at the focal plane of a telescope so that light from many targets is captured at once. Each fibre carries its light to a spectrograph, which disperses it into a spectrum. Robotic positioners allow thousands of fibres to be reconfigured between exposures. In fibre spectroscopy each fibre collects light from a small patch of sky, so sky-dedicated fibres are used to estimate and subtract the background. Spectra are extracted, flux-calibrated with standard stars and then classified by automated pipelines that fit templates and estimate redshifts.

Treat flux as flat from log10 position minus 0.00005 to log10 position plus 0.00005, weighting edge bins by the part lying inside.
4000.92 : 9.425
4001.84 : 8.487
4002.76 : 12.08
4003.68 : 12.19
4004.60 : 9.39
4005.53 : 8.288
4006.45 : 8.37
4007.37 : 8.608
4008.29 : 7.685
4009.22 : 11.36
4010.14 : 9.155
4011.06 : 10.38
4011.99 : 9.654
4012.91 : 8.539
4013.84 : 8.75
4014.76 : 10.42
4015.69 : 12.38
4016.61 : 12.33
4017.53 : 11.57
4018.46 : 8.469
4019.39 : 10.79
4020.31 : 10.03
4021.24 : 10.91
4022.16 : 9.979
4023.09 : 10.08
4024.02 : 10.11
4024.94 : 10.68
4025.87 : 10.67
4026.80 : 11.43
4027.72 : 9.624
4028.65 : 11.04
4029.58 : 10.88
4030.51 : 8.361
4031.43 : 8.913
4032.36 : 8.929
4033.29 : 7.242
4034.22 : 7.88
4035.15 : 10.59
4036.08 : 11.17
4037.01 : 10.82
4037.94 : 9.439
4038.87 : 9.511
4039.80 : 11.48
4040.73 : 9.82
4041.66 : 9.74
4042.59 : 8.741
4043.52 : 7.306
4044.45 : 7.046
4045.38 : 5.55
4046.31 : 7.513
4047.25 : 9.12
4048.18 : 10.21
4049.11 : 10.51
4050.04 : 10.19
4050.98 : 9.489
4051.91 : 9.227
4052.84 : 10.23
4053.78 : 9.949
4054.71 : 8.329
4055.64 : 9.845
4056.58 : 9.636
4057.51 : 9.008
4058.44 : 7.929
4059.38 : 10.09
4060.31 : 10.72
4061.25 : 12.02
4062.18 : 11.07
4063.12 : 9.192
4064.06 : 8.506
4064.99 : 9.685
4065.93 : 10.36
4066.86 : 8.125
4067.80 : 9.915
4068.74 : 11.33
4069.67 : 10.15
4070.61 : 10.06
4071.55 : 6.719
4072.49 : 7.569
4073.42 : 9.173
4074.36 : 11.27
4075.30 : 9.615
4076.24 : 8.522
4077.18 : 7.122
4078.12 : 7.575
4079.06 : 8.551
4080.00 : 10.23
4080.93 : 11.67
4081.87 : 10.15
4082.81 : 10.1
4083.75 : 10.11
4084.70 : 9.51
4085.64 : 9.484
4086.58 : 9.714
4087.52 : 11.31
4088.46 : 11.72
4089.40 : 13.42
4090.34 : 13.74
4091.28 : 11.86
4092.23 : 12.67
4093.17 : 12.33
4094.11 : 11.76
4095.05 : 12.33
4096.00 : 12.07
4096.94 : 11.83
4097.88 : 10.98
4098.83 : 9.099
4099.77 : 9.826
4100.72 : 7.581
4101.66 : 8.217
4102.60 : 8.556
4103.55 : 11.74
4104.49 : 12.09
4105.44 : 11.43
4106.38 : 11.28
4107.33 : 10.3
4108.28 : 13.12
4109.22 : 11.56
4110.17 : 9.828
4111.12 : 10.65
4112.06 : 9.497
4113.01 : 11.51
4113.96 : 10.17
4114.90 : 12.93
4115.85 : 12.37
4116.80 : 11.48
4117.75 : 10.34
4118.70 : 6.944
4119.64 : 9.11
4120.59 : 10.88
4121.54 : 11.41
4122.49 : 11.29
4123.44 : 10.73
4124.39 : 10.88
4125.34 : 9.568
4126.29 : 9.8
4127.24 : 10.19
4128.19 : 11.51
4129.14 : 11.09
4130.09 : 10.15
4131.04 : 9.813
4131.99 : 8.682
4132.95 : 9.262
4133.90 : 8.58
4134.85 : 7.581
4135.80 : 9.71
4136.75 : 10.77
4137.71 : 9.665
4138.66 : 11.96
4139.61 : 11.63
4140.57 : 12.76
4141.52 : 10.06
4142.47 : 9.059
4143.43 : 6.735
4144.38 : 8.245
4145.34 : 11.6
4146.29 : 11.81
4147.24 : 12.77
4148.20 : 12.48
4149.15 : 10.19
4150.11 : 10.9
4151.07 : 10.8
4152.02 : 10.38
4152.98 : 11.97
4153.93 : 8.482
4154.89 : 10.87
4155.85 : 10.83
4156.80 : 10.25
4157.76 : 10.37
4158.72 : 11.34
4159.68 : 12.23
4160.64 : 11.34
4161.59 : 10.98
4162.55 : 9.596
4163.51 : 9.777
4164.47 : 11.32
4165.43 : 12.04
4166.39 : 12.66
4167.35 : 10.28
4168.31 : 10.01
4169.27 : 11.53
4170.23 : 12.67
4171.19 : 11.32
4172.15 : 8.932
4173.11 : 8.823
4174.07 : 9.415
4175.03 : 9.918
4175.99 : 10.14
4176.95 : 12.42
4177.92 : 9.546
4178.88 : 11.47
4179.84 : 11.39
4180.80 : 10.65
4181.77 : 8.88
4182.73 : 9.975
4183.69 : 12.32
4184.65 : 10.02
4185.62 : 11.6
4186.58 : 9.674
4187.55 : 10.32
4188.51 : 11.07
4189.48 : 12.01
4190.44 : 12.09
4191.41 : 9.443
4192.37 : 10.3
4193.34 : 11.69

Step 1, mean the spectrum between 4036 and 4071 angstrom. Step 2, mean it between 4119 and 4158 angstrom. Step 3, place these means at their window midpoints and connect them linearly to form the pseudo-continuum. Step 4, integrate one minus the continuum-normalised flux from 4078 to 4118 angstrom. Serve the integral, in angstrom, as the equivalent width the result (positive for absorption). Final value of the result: -3.7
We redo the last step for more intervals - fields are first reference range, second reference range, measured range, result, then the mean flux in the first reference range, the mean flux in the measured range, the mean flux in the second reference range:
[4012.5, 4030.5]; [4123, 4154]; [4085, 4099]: -1.75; 10.4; 11.7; 10.3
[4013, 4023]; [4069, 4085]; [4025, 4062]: 1.68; 10.5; 9.52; 9.32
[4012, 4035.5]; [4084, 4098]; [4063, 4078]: 2.65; 10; 9.17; 11.6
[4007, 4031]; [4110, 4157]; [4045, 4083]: 3.08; 10.2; 9.42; 10.4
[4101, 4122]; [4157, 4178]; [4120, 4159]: 1.14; 10.7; 10.4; 10.8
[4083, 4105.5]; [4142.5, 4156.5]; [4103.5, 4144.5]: 1.17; 11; 10.4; 10.5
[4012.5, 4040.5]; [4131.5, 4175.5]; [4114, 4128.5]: -0.30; 10.1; 10.6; 10.5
